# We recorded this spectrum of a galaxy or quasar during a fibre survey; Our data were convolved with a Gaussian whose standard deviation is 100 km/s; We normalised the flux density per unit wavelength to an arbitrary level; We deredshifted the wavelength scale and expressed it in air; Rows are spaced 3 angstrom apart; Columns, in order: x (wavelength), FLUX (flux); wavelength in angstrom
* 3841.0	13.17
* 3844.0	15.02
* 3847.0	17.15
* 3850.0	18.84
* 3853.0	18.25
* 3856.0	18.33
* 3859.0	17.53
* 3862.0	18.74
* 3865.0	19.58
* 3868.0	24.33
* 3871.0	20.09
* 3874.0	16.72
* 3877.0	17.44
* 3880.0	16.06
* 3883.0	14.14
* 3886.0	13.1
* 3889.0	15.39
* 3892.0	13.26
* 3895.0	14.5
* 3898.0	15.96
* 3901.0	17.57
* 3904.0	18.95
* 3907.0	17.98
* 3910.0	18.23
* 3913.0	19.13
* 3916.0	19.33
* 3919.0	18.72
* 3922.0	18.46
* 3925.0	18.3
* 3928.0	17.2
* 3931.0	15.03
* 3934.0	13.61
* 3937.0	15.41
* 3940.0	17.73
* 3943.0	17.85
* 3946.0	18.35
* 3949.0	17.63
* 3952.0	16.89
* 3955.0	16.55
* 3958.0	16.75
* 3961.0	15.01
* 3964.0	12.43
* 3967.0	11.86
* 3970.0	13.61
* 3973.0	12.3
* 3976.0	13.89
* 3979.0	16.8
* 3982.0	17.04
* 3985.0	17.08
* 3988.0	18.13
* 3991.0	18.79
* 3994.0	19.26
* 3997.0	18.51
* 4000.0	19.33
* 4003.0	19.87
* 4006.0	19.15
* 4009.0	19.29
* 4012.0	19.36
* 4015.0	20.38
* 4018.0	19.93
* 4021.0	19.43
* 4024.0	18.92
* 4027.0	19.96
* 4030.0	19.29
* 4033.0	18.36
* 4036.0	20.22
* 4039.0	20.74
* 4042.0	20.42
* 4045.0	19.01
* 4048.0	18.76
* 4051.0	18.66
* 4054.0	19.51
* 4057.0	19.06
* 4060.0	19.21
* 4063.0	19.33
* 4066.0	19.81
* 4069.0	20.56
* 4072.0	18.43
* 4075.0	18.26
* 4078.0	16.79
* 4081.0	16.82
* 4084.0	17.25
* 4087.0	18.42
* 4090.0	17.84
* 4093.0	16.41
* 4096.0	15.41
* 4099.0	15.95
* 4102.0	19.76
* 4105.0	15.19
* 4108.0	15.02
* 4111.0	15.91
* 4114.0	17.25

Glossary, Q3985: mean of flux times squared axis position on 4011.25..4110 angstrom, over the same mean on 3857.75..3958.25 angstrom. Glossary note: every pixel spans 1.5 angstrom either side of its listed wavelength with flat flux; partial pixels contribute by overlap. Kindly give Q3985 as 1.16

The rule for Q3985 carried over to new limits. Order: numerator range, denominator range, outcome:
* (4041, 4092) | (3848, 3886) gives 1.14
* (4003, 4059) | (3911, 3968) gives 1.22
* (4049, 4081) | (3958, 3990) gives 1.32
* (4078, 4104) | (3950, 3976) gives 1.27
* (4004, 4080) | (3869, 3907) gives 1.28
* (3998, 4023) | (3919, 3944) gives 1.21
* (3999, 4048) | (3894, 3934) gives 1.18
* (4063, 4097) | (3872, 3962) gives 1.16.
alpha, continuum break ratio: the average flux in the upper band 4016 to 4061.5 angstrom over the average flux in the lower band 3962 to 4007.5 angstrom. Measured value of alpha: 1.18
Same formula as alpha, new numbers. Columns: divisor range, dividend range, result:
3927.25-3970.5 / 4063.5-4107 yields 1.12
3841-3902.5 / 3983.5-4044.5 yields 1.14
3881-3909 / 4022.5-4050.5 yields 1.24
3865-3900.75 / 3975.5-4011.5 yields 1.10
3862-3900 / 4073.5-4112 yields 1.00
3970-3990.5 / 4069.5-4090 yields 1.12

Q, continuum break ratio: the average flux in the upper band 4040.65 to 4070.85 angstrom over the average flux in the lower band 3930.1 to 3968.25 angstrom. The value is 1.2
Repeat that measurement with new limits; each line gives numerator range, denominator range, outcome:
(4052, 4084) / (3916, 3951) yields 1.09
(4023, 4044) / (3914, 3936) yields 1.14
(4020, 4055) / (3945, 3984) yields 1.27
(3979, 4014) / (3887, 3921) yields 1.09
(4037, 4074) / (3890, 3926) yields 1.11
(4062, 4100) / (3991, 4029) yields 0.92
